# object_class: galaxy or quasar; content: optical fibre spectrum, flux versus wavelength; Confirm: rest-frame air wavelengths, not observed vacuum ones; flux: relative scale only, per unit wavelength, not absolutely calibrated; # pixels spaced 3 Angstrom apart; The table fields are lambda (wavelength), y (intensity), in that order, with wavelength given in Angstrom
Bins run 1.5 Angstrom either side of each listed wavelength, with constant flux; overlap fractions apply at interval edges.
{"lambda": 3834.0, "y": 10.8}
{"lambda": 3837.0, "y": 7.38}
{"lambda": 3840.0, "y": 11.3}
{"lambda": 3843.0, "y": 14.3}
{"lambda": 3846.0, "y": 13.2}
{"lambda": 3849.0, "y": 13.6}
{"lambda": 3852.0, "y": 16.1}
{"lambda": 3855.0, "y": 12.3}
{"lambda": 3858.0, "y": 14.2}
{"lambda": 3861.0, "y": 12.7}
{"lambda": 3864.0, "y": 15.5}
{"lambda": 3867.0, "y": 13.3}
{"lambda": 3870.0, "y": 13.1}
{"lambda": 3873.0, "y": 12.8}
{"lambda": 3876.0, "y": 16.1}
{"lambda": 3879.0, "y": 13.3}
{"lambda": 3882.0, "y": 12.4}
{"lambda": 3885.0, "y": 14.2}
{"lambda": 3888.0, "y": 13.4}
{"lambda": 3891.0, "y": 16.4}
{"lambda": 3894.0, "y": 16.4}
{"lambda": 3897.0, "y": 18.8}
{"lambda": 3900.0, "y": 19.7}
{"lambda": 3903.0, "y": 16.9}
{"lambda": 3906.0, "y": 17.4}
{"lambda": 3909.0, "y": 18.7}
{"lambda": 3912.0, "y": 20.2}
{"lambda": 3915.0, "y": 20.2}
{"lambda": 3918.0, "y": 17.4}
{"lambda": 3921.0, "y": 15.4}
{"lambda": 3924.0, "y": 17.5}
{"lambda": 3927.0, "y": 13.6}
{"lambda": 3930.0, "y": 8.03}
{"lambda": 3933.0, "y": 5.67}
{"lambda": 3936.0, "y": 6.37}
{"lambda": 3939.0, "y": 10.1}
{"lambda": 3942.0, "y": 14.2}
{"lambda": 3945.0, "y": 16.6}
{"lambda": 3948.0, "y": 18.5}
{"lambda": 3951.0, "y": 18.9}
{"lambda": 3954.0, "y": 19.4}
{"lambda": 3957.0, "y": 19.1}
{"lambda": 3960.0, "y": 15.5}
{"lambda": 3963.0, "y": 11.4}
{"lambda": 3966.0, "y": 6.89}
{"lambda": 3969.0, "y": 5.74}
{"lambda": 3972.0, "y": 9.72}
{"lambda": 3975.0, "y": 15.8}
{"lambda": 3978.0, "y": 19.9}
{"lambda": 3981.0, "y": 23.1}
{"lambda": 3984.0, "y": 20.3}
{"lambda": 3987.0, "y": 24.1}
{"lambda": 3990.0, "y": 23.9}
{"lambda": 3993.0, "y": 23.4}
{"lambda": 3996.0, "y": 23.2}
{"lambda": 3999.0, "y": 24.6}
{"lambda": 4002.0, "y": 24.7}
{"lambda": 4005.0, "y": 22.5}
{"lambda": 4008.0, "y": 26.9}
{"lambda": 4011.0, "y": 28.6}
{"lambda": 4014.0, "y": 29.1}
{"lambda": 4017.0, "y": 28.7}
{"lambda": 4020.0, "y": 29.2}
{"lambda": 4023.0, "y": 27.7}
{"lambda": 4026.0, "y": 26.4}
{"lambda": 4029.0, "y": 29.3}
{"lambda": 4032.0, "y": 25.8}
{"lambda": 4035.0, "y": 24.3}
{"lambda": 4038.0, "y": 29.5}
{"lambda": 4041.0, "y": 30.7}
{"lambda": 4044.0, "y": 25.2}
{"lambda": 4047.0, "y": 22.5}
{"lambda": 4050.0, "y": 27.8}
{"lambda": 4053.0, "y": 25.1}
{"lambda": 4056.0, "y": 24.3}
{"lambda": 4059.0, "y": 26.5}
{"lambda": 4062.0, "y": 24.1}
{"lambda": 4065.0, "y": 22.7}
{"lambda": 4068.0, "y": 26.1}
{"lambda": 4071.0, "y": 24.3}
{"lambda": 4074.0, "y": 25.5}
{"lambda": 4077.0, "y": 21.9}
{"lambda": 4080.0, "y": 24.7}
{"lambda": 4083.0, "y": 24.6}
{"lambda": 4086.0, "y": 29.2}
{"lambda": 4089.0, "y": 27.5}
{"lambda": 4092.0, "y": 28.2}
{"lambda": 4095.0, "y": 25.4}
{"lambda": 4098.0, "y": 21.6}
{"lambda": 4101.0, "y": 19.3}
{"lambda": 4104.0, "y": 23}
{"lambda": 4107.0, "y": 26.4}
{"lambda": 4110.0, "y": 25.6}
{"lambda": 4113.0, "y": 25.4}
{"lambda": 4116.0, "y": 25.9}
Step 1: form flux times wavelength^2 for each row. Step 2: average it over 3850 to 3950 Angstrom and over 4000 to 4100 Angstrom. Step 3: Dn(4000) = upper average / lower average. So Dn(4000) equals 1.90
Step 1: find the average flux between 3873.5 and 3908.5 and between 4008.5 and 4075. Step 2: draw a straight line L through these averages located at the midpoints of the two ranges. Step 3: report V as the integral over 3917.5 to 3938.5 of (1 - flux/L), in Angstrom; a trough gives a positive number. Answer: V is 7.7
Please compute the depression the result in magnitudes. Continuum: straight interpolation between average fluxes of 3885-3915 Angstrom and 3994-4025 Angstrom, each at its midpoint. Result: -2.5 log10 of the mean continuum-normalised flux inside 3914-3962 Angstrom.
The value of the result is 0.37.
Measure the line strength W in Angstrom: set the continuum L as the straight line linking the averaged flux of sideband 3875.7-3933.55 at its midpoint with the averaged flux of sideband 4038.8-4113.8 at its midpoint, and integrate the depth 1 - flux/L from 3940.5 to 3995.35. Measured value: 6.1 Angstrom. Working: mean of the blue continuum 15.7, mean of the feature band 17.1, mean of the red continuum 25.1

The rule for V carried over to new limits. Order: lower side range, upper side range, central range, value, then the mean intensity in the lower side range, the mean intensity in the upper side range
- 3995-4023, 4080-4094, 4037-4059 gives 0.3 Angstrom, 26.5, 27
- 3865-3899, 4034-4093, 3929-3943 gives 7.2 Angstrom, 14.7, 25.7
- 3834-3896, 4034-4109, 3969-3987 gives 2.5 Angstrom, 13.6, 25.2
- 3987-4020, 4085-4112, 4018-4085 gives -1.3 Angstrom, 25.7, 25.1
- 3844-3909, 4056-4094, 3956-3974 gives 7.6 Angstrom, 14.9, 25.4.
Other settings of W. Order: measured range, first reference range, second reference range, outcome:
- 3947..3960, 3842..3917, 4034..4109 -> 0.4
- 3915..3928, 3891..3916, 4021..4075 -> 1.9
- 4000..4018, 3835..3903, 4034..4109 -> -4.0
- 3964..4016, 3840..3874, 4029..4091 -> 2.6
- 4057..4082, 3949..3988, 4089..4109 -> -2.3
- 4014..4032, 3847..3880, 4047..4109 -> -5.0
